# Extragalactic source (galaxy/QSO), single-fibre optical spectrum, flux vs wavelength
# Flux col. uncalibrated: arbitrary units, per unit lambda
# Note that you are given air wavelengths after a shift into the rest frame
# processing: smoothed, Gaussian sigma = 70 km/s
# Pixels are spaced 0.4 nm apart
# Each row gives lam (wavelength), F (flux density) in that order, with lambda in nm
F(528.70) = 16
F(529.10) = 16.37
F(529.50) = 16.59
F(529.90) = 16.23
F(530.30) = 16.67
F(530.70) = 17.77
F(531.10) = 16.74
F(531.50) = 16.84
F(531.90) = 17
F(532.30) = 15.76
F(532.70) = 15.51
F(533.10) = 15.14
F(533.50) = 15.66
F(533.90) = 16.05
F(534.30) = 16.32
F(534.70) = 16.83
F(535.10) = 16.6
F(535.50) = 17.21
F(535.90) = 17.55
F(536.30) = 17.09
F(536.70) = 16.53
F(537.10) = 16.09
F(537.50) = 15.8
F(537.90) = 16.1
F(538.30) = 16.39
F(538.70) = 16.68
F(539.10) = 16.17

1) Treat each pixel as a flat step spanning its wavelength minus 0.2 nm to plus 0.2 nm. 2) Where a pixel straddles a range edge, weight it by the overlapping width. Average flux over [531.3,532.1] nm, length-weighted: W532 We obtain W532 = 16.9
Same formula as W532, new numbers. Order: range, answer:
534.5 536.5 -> 17.1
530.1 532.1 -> 17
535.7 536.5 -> 17.3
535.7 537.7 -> 16.6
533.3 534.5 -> 16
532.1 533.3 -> 15.5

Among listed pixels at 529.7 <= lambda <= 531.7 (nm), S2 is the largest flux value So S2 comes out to 17.77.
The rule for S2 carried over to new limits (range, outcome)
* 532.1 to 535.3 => 16.83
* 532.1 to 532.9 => 15.76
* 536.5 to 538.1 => 16.53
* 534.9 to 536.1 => 17.55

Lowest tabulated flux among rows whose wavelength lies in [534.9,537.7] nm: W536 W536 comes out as 15.8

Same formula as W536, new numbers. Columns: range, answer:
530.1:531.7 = 16.67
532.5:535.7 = 15.14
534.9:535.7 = 16.6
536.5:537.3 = 16.09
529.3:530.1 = 16.23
